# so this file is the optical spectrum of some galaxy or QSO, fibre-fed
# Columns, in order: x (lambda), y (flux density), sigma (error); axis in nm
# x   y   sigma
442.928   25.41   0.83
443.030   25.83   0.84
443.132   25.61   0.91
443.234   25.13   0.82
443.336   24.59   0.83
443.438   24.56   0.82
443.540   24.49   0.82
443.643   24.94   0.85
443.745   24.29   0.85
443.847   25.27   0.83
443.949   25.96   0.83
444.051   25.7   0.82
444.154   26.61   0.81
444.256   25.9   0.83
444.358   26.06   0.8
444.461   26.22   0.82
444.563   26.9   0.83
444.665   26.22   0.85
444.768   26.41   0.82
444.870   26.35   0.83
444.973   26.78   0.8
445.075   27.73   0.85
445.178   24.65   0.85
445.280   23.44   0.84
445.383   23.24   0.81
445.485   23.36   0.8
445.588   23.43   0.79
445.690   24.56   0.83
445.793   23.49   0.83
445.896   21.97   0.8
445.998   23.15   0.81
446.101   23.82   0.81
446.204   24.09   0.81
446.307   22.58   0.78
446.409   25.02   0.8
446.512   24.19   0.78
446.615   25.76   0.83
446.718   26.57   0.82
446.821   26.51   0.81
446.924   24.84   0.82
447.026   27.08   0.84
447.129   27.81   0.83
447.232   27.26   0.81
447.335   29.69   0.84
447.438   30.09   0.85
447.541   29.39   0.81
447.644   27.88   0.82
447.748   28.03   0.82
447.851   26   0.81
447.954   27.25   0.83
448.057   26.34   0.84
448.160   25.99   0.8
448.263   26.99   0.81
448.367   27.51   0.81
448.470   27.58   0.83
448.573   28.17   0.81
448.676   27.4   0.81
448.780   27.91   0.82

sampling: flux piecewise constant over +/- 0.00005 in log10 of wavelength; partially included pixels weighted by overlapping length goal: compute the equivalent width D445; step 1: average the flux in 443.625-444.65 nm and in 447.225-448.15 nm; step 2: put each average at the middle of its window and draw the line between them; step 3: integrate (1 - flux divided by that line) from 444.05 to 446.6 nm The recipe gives 0.16 nm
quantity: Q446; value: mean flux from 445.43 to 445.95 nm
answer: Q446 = 23.4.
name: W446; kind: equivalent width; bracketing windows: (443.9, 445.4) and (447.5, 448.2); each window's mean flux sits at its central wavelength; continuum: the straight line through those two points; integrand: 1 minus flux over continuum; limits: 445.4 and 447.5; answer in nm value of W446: 0.113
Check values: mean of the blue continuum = 25.9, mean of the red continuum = 27.2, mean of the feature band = 25.3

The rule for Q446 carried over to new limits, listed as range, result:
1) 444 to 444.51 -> 26.1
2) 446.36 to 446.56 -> 24.6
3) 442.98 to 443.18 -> 25.7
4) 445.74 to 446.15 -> 23.1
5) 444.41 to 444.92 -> 26.4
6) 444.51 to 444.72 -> 26.6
